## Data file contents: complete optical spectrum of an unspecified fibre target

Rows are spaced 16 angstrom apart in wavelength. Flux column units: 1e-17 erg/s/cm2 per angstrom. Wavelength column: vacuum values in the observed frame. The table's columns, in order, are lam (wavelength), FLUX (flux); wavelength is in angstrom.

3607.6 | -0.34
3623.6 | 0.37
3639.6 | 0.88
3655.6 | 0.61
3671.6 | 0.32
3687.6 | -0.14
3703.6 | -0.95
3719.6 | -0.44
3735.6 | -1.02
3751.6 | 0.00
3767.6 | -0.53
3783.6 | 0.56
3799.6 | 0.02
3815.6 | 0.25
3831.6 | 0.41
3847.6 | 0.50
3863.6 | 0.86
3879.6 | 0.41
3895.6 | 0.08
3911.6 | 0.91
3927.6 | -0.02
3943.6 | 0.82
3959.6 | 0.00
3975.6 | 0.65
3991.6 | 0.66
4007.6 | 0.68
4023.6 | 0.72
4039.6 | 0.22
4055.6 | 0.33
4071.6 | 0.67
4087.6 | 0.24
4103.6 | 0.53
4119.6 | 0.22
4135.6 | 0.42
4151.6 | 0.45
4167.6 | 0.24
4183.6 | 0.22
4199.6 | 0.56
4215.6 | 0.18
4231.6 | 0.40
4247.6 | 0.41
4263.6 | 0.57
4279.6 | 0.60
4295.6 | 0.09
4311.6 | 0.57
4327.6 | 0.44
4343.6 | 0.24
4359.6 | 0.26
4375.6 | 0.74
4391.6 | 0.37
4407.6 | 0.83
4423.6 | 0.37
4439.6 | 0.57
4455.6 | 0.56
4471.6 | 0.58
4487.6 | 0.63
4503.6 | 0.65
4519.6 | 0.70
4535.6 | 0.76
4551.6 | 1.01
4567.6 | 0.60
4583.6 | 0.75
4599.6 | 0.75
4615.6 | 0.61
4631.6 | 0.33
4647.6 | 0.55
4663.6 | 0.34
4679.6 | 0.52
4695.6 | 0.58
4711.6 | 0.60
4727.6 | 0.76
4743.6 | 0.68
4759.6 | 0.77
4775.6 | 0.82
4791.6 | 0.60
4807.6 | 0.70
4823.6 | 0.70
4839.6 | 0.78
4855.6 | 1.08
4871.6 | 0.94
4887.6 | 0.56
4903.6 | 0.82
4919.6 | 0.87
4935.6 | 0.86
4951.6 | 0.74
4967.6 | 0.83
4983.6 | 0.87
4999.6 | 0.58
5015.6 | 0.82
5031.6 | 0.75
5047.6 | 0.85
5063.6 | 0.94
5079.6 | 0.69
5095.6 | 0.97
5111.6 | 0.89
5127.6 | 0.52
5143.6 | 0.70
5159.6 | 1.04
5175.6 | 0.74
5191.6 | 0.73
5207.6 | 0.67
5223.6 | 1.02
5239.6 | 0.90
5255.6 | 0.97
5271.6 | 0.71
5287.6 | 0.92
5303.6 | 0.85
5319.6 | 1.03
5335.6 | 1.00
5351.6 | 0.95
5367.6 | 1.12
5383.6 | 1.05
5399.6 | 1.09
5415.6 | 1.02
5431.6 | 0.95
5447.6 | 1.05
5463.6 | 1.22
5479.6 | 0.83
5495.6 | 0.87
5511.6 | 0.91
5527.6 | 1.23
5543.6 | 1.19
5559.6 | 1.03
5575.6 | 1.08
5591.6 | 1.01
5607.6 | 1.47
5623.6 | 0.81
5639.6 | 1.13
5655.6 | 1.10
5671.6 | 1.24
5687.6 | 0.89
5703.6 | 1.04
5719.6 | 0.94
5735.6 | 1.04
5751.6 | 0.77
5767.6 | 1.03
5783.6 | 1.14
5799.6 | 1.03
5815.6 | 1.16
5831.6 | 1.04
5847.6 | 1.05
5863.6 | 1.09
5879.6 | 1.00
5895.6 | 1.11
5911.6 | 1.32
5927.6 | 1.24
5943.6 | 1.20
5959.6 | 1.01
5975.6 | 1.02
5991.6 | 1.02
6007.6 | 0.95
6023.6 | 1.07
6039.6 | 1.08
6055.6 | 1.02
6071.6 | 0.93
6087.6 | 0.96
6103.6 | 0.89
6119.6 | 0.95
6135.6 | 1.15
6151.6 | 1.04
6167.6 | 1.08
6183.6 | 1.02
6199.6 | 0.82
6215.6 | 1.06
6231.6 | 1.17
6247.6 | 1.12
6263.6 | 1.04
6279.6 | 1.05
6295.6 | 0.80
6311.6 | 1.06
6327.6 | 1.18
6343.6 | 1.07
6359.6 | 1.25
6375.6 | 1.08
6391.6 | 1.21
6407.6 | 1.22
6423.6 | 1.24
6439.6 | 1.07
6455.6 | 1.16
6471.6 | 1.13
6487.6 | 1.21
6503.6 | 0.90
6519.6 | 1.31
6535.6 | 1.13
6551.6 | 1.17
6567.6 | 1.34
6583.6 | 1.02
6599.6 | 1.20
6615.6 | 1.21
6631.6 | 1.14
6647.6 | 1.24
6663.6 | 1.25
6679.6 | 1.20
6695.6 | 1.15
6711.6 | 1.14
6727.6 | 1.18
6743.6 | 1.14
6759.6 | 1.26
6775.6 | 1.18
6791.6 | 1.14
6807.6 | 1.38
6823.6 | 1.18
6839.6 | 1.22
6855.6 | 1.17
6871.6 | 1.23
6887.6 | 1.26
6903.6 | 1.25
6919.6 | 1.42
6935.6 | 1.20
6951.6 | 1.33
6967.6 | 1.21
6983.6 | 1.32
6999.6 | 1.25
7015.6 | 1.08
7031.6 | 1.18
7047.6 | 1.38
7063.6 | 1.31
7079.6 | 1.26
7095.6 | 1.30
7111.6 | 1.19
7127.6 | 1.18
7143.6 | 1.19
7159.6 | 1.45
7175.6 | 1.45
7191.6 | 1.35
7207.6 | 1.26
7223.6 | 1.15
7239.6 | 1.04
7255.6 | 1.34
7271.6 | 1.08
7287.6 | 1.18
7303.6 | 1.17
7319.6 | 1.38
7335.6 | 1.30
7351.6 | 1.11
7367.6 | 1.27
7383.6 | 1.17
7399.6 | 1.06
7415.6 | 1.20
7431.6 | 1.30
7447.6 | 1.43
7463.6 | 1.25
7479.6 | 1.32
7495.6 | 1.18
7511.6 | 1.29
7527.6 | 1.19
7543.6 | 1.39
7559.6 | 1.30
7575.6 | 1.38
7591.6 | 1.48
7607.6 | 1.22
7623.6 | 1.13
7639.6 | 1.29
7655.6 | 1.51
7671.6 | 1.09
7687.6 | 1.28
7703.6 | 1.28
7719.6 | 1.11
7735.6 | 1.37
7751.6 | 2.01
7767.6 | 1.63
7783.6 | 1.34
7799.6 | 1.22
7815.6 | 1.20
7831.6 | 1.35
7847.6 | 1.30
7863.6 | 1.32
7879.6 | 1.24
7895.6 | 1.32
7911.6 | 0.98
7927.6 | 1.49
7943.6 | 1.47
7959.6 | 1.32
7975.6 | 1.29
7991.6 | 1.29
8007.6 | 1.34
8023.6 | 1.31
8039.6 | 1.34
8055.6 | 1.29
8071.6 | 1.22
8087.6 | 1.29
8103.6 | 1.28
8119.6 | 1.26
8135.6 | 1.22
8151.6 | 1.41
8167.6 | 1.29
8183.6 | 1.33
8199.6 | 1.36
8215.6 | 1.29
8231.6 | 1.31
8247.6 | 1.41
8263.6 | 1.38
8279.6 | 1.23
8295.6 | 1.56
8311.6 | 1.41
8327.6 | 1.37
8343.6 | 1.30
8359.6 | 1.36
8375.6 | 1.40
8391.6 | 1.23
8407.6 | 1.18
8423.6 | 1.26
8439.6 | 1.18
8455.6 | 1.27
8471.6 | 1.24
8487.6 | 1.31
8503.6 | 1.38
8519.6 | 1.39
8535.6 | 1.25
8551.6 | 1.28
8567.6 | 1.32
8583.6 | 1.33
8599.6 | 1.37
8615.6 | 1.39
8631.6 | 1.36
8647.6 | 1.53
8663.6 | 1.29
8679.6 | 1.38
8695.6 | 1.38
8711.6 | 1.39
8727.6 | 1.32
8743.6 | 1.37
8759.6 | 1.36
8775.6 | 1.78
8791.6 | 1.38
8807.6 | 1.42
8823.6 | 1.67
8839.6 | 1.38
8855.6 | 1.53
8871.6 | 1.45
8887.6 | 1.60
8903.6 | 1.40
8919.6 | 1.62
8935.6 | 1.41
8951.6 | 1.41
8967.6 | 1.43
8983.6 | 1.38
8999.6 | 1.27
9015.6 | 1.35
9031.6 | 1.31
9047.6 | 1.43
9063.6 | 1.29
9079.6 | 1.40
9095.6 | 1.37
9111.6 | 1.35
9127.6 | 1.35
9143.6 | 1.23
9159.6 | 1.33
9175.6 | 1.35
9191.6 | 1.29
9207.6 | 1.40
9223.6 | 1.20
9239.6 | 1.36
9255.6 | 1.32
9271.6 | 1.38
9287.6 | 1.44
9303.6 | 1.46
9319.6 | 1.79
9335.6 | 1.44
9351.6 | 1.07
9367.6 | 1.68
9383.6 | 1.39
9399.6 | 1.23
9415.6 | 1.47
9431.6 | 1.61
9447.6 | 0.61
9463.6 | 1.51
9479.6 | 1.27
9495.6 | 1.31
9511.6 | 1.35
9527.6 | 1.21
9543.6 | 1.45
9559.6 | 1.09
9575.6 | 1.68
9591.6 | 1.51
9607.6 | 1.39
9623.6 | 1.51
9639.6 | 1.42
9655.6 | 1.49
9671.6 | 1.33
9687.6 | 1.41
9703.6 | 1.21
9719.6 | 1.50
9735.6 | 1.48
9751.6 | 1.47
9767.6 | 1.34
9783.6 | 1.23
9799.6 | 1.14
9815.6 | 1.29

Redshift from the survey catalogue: 0.180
